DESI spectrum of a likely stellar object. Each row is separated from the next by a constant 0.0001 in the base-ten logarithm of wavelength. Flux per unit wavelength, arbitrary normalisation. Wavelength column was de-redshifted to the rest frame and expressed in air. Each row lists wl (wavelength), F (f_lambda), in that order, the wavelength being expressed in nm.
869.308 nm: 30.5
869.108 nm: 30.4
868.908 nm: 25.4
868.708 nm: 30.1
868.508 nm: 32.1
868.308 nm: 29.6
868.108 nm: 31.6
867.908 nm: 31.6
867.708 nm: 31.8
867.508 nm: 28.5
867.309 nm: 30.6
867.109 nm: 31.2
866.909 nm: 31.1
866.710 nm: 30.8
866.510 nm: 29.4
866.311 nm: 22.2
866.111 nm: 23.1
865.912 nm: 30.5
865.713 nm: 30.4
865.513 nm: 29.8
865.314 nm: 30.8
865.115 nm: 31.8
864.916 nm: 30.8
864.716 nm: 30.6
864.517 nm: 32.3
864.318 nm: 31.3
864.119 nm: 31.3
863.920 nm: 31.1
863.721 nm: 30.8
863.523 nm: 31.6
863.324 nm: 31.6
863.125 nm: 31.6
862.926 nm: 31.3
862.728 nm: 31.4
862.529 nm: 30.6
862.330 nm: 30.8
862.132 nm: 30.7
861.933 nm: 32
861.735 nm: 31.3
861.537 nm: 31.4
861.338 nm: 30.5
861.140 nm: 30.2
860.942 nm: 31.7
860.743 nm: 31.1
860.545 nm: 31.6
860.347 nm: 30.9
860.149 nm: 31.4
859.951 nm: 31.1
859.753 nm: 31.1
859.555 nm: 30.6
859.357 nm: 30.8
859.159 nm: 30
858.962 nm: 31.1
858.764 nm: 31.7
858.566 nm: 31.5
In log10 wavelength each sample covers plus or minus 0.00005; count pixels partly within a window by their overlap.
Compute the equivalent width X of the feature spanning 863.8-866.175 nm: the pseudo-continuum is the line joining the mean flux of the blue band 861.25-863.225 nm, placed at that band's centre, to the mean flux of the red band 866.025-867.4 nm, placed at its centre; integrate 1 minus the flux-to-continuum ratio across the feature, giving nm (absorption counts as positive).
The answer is -0.08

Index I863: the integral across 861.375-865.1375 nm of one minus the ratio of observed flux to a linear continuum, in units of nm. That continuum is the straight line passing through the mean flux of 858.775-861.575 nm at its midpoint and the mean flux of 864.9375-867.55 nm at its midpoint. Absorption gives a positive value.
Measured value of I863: -0.14 nm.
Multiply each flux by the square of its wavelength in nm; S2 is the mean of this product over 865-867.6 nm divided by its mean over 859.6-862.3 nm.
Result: 0.95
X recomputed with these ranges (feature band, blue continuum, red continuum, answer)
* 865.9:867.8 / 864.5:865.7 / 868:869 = 0.09 nm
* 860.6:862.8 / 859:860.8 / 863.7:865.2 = 0.00 nm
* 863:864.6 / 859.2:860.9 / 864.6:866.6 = -0.10 nm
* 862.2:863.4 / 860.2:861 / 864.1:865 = 0.00 nm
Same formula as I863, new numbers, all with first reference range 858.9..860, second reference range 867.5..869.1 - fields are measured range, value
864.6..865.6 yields -0.01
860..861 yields -0.02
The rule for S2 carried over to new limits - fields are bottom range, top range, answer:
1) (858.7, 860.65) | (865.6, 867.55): 0.94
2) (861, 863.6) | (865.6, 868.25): 0.96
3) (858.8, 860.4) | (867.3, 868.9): 1.00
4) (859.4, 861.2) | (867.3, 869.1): 0.99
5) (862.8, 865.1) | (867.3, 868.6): 0.99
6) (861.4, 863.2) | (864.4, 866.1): 0.98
